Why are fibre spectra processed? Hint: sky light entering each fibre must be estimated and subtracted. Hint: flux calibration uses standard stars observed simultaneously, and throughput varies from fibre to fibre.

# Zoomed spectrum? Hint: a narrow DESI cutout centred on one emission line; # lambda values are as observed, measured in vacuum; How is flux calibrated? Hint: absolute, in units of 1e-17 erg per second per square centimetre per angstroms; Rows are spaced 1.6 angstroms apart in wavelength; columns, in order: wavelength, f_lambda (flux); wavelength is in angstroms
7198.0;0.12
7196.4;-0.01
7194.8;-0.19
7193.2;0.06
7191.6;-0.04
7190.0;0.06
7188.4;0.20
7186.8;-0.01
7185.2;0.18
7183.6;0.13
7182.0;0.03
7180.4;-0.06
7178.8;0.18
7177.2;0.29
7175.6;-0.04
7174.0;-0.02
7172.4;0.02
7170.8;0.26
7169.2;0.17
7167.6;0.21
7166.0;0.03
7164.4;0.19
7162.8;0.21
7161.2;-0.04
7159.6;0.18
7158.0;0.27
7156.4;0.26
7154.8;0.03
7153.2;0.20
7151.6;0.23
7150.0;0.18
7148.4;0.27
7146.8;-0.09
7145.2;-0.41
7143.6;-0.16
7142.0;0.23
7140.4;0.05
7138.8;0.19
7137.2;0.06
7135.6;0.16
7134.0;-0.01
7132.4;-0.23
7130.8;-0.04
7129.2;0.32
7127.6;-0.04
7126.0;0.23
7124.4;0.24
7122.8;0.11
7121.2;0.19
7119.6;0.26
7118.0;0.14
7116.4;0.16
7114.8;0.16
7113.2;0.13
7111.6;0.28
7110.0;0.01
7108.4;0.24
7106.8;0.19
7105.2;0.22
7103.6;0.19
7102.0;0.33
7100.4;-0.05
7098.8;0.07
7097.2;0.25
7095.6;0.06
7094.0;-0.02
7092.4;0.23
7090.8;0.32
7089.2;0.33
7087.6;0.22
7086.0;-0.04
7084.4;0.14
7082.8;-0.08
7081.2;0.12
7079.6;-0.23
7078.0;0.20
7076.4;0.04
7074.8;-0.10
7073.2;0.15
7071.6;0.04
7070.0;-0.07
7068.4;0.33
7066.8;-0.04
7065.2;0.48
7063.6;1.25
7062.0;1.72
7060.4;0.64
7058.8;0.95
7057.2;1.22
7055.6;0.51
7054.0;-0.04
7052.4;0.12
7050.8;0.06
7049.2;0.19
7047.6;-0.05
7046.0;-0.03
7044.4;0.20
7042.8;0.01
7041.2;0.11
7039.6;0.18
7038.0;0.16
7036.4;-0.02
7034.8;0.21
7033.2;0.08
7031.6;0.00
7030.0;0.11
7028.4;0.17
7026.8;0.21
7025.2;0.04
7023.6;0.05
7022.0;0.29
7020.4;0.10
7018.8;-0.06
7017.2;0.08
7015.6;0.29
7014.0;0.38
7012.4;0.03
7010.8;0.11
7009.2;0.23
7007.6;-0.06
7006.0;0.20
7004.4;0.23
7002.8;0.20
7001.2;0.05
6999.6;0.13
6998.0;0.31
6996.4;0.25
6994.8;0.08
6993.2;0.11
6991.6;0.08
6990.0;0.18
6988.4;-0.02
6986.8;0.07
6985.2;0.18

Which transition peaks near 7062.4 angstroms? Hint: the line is [O II]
